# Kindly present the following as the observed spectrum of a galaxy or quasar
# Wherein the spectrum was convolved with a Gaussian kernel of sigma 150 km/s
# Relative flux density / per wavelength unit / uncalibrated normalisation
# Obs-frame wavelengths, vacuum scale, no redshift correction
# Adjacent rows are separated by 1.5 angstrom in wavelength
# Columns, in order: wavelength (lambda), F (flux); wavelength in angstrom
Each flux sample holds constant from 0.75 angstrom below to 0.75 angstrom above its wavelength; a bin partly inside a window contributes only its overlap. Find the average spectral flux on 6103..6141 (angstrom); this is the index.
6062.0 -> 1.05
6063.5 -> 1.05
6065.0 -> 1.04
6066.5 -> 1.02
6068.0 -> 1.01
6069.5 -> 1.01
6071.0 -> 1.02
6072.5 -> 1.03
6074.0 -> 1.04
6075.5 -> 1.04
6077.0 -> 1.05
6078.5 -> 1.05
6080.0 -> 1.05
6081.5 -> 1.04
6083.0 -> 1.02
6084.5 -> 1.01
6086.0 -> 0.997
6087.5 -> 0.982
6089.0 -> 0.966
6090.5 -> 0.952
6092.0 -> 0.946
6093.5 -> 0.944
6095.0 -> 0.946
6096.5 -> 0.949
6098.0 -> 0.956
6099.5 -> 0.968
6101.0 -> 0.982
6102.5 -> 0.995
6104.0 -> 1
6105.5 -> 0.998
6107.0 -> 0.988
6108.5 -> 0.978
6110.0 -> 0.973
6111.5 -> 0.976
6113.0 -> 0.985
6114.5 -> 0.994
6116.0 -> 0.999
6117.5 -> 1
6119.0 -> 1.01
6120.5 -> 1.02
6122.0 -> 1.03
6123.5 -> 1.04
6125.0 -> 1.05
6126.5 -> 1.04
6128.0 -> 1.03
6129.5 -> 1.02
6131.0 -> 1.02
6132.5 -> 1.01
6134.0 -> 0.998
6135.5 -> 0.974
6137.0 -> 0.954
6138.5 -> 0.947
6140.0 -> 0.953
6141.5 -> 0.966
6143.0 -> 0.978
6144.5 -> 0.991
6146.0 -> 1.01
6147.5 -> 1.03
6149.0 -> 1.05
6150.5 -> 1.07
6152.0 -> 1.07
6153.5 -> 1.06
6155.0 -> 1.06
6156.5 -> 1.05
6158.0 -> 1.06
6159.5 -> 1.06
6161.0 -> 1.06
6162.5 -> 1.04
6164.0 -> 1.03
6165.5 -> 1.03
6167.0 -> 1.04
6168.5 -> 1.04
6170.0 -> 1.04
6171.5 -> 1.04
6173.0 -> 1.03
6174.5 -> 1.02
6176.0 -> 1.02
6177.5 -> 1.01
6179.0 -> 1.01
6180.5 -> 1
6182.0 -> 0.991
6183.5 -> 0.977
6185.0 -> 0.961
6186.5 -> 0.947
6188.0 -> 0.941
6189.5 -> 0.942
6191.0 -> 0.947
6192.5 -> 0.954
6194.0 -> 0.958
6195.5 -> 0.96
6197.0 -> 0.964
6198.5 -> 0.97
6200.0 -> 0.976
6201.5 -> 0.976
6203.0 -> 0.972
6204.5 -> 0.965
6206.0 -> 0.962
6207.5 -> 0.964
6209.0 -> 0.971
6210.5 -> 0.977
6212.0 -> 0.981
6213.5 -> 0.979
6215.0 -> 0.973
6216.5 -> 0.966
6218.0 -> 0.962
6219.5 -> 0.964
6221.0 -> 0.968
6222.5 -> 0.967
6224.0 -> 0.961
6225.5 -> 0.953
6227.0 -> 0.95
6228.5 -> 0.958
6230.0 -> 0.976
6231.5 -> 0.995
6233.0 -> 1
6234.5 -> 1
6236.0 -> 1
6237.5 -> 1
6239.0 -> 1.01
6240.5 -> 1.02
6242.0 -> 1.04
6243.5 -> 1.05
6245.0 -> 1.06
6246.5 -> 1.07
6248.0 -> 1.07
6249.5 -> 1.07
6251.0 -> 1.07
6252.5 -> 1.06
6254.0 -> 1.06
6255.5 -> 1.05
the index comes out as 0.999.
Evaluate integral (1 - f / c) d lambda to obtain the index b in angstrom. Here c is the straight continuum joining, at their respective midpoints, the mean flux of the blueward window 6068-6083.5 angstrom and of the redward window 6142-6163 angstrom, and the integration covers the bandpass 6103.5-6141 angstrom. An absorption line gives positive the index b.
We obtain 1.4 angstrom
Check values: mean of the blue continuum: 1.03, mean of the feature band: 0.999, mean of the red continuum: 1.04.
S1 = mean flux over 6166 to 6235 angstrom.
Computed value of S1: 0.98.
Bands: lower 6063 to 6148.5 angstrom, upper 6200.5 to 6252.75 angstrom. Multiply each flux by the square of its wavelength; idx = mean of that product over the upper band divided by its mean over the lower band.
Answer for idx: 1.0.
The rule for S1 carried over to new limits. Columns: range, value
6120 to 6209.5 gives 1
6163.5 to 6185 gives 1.02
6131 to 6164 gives 1.02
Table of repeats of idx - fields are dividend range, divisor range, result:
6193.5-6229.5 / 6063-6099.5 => 1.00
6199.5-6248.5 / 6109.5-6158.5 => 1.01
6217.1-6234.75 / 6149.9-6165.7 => 0.94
